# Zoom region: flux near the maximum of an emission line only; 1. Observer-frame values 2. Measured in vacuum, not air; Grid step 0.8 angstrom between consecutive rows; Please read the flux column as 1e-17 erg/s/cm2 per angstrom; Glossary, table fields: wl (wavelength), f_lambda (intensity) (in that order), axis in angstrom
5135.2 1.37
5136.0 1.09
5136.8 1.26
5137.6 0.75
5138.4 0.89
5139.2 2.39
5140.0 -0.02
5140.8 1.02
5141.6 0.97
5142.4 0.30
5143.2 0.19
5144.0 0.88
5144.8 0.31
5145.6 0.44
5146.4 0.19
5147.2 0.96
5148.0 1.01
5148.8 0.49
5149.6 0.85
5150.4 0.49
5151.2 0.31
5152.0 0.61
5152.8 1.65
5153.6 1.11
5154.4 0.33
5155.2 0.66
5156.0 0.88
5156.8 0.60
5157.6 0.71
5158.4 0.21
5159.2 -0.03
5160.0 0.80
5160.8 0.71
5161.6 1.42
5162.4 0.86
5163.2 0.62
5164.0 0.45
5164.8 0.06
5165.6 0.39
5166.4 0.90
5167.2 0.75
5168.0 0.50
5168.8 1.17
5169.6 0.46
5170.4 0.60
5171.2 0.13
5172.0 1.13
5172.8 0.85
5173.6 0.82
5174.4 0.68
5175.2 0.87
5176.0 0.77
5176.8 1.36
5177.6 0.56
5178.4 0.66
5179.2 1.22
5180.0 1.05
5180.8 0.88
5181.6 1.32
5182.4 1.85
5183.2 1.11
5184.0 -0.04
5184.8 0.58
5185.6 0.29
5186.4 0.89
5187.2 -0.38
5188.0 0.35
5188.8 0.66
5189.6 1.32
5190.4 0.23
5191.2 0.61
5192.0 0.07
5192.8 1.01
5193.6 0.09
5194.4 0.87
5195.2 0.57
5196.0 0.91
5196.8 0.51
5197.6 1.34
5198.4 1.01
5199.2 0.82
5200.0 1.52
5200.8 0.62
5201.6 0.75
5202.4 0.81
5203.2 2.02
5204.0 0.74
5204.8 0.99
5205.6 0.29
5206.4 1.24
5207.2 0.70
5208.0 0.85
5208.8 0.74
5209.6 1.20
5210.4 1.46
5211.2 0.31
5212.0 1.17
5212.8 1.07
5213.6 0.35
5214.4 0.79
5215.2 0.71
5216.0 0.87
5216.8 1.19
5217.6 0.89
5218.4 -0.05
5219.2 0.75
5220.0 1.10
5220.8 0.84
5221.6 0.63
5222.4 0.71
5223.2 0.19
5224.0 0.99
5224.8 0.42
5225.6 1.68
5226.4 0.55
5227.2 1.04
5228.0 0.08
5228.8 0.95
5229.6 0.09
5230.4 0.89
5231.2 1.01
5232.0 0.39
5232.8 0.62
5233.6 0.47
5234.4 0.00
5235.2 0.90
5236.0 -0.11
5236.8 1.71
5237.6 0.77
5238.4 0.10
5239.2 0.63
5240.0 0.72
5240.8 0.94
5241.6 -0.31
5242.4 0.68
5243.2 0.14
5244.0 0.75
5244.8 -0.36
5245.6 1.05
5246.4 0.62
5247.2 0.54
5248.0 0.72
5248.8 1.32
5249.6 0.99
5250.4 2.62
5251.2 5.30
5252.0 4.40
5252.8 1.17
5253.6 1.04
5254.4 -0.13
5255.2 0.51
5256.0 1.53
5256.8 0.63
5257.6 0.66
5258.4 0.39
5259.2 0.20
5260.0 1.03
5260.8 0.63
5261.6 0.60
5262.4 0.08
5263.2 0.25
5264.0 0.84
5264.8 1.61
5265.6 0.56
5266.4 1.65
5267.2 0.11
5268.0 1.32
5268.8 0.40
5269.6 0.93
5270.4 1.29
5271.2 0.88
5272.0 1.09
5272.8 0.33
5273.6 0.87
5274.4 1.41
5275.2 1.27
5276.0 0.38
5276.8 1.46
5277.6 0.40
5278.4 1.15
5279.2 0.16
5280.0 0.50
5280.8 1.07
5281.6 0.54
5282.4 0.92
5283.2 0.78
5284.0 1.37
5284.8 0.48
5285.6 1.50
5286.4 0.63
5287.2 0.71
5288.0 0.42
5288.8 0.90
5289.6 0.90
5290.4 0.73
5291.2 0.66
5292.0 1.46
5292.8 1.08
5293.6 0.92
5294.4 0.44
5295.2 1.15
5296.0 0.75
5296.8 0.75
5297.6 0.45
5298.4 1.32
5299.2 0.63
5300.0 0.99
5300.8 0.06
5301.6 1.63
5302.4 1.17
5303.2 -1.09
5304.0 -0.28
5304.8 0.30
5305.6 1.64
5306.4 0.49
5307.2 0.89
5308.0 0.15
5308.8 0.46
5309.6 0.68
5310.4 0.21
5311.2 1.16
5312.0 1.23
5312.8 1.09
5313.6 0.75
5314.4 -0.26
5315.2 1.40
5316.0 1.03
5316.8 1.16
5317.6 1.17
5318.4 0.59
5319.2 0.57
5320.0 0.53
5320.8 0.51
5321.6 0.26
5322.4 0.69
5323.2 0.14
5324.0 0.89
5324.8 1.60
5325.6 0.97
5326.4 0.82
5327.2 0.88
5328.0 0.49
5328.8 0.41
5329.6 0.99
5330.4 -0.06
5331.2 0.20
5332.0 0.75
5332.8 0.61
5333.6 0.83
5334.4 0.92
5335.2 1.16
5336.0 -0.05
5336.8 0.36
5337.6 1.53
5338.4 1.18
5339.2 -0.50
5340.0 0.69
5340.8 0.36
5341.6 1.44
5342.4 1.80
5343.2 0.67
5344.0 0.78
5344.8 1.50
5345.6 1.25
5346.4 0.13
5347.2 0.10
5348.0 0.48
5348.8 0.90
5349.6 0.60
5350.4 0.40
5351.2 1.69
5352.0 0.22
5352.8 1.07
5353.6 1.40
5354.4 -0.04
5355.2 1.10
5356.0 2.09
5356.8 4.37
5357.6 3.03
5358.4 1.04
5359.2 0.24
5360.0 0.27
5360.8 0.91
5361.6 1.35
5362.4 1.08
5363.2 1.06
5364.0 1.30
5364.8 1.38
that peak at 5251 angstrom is H-beta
